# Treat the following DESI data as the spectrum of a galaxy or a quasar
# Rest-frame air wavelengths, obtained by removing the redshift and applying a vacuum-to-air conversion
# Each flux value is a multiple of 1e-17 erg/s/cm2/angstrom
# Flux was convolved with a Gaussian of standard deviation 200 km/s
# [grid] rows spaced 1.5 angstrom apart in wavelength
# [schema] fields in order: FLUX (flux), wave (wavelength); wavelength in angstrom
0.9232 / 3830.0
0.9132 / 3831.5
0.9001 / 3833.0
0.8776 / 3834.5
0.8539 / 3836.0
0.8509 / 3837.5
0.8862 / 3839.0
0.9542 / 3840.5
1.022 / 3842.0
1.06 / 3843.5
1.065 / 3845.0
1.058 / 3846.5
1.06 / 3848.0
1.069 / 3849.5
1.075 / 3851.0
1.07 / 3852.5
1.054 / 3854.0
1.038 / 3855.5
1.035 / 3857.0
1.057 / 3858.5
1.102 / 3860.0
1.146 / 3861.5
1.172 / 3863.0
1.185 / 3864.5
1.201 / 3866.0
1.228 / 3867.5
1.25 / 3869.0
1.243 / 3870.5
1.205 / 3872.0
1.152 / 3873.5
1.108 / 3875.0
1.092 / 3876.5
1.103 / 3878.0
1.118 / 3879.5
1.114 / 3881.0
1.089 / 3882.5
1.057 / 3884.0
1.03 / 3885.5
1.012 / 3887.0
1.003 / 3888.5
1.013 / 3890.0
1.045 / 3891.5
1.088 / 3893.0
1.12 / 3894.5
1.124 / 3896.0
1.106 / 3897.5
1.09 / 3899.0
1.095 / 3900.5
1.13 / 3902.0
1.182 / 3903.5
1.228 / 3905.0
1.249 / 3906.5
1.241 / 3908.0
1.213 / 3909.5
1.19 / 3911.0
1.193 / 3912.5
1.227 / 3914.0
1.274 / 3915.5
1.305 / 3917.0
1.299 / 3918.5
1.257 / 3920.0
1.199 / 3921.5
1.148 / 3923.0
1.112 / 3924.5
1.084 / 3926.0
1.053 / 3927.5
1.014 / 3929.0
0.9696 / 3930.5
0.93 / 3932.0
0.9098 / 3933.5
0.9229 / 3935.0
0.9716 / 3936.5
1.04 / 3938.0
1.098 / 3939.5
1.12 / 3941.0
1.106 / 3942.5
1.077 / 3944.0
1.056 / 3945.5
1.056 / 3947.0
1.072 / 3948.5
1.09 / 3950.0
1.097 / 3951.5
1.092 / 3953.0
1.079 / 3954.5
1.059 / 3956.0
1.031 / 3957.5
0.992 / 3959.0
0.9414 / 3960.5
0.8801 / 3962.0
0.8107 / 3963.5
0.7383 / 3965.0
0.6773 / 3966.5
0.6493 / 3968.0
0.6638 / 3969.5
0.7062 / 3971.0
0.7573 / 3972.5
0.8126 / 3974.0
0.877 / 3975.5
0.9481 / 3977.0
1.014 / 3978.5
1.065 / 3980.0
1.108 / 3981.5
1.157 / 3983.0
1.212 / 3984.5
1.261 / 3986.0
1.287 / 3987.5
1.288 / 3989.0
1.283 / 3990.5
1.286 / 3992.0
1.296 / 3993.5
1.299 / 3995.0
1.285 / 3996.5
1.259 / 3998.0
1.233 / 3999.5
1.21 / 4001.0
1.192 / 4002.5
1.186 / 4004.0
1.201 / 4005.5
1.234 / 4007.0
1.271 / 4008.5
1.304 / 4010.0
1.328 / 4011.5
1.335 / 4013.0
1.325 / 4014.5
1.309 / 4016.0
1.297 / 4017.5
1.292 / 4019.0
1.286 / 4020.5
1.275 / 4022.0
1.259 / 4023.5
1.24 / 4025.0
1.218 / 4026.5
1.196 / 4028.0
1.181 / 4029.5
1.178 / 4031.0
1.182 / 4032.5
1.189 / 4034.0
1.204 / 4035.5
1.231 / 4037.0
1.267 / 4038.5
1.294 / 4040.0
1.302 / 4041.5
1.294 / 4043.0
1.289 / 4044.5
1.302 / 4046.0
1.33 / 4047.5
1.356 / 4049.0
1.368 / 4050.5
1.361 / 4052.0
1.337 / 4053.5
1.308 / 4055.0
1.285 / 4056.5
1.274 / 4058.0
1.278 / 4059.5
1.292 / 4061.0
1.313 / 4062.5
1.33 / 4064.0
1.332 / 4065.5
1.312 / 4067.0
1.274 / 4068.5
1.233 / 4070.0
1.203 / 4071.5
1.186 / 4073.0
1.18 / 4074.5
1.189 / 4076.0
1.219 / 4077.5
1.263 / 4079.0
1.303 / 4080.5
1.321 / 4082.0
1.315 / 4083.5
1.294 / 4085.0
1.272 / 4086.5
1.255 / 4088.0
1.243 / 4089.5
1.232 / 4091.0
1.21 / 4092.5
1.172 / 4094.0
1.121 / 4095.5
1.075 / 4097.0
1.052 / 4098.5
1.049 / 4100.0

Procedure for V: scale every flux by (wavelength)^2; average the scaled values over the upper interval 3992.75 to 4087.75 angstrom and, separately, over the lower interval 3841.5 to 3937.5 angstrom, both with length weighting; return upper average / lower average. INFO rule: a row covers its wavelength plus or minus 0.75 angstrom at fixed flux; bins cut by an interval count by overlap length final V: 1.23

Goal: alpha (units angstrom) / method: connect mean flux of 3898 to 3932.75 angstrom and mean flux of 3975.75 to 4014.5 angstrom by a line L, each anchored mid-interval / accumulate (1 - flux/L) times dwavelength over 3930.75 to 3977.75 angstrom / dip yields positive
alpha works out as 9.64 angstrom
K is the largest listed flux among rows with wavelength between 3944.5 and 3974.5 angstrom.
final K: 1.097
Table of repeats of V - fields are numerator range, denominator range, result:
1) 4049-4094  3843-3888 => 1.28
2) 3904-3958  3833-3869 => 1.10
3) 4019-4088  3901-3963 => 1.23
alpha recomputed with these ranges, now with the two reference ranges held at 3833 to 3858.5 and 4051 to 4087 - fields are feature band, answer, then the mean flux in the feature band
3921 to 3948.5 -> 1.6 angstrom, 1.05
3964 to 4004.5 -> 3.9 angstrom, 1.06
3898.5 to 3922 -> -2.8 angstrom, 1.21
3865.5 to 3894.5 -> -2.0 angstrom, 1.11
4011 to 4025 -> -0.9 angstrom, 1.3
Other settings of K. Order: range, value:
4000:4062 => 1.368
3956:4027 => 1.335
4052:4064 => 1.361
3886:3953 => 1.305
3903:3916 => 1.274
